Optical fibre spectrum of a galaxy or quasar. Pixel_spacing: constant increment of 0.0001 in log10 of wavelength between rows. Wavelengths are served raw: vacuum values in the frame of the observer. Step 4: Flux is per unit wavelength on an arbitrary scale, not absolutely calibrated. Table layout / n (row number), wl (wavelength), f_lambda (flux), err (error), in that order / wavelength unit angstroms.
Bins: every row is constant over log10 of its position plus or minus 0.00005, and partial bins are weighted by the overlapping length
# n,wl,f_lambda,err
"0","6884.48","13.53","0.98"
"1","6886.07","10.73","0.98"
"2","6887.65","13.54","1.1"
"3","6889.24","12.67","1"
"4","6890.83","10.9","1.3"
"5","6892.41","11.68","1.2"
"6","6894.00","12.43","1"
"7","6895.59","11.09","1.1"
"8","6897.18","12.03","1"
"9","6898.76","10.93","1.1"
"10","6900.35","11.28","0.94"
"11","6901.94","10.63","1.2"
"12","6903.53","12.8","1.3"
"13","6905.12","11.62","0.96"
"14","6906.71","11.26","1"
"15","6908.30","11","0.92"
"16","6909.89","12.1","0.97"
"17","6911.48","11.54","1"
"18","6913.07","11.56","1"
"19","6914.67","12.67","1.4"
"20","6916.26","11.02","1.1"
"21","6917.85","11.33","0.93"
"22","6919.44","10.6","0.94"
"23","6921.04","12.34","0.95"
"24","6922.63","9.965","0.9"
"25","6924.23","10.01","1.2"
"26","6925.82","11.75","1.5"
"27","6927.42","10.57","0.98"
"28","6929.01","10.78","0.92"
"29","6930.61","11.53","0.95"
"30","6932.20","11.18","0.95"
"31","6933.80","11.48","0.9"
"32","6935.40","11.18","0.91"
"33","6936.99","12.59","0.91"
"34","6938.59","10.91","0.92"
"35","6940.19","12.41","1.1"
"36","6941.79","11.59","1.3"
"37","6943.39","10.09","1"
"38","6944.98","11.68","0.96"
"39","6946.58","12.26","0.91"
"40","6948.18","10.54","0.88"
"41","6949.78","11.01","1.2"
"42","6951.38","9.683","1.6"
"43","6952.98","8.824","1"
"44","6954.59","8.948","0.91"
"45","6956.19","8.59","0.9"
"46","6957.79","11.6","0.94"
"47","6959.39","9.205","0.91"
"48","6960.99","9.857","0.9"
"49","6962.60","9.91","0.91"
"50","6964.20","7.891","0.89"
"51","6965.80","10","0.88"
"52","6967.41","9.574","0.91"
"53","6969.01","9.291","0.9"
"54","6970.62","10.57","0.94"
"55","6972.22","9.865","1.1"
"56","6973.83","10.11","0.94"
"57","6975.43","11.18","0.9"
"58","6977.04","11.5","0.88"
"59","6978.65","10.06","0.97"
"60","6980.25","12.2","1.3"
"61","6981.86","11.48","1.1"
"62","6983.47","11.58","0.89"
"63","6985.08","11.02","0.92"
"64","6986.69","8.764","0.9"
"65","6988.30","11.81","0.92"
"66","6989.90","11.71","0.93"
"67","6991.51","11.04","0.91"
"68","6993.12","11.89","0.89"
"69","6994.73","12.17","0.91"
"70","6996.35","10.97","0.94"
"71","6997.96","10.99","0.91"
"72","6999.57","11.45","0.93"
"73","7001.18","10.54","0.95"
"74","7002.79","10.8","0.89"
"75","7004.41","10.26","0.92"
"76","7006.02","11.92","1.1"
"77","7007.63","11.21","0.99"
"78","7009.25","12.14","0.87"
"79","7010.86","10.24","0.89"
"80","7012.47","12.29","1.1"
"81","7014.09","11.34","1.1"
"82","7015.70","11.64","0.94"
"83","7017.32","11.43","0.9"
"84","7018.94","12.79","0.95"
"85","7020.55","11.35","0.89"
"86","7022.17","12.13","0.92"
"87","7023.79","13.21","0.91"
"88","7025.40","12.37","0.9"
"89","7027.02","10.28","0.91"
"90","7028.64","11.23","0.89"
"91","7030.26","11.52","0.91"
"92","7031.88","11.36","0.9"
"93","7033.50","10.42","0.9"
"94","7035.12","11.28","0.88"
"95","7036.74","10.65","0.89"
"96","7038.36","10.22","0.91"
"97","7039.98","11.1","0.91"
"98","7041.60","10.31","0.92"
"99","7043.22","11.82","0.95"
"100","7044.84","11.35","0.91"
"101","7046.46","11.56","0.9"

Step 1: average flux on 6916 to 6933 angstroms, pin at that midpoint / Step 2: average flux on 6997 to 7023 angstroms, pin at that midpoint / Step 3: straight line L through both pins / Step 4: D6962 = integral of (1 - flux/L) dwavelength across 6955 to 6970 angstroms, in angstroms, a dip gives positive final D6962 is 2.20 angstroms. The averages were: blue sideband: 11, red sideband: 11.4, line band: 9.54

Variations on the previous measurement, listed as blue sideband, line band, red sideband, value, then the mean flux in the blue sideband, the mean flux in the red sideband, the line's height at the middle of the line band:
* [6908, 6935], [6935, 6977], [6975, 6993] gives 3.11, 11.3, 11.2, 11.2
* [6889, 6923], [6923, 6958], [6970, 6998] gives 1.45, 11.5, 11.1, 11.3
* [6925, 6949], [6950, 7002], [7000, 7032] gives 4.48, 11.4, 11.5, 11.4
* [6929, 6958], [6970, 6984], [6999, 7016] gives 0.16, 10.9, 11.2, 11.1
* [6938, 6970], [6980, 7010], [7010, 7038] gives -0.81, 10.2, 11.5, 10.9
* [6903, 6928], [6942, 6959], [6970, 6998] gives 1.32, 11.4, 11.1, 11.2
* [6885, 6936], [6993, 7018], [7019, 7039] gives 0.21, 11.5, 11.4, 11.4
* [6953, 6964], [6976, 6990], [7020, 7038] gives -1.27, 9.52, 11.4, 10.2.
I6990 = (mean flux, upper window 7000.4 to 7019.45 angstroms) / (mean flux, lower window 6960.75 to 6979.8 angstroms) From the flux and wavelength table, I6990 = 1.13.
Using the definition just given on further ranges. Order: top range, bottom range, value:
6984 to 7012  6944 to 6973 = 1.12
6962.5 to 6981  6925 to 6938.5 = 0.90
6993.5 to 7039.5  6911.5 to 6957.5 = 1.03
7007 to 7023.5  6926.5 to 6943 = 1.03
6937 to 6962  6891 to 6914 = 0.91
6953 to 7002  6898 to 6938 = 0.93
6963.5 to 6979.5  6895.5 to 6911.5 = 0.87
